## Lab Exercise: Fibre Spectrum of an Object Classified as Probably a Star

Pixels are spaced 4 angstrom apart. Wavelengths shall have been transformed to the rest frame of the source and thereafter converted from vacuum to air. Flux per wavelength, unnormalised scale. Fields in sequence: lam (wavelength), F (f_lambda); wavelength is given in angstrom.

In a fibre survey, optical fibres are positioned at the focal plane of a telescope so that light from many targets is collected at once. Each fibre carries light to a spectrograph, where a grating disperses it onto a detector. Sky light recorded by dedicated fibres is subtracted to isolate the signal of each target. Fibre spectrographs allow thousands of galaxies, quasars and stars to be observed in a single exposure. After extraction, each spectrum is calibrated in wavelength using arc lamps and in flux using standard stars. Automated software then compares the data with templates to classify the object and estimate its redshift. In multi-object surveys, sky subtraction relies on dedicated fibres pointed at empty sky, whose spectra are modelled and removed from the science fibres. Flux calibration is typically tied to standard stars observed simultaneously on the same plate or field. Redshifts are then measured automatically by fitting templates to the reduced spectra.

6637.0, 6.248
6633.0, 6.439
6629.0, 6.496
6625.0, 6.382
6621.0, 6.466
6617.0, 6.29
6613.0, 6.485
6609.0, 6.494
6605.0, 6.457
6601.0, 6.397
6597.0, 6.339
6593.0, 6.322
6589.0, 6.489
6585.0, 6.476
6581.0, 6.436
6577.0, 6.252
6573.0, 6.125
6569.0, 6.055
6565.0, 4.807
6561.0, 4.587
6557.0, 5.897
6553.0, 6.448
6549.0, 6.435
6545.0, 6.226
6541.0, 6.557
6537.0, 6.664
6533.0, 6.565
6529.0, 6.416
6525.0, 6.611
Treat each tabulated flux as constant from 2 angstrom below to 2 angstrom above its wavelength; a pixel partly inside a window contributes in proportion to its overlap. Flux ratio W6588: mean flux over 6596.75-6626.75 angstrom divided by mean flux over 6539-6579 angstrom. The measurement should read 1.08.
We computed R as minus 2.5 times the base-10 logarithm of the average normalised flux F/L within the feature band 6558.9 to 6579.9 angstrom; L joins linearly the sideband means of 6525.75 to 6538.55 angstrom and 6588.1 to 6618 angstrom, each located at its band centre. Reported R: 0.16 mag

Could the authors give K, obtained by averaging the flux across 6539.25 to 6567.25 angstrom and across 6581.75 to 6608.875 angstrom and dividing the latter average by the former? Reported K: 1.10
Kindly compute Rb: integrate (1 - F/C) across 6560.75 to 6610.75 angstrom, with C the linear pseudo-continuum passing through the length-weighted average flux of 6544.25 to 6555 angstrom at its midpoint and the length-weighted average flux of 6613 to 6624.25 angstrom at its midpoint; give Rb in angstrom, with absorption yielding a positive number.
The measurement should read 1.9 angstrom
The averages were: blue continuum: 6.39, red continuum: 6.4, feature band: 6.15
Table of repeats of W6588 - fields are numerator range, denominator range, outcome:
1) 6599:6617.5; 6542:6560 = 1.04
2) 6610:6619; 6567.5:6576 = 1.05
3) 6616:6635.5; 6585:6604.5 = 1.00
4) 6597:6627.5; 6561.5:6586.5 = 1.08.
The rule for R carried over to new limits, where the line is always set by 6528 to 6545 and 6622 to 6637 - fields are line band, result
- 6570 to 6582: 0.040 mag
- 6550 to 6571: 0.161 mag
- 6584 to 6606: 0.008 mag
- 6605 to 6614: -0.008 mag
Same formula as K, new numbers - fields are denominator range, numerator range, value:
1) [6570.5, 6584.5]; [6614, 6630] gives 1.02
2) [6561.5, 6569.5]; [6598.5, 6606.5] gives 1.25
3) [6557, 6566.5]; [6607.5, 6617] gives 1.30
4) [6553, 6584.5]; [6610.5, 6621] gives 1.10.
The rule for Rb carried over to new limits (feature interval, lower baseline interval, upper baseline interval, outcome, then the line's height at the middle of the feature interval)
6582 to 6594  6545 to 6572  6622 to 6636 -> -0.80 angstrom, 6.04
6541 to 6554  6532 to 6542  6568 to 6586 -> 0.24 angstrom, 6.51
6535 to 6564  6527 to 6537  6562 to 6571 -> -0.67 angstrom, 5.92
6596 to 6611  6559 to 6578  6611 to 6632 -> -0.76 angstrom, 6.12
